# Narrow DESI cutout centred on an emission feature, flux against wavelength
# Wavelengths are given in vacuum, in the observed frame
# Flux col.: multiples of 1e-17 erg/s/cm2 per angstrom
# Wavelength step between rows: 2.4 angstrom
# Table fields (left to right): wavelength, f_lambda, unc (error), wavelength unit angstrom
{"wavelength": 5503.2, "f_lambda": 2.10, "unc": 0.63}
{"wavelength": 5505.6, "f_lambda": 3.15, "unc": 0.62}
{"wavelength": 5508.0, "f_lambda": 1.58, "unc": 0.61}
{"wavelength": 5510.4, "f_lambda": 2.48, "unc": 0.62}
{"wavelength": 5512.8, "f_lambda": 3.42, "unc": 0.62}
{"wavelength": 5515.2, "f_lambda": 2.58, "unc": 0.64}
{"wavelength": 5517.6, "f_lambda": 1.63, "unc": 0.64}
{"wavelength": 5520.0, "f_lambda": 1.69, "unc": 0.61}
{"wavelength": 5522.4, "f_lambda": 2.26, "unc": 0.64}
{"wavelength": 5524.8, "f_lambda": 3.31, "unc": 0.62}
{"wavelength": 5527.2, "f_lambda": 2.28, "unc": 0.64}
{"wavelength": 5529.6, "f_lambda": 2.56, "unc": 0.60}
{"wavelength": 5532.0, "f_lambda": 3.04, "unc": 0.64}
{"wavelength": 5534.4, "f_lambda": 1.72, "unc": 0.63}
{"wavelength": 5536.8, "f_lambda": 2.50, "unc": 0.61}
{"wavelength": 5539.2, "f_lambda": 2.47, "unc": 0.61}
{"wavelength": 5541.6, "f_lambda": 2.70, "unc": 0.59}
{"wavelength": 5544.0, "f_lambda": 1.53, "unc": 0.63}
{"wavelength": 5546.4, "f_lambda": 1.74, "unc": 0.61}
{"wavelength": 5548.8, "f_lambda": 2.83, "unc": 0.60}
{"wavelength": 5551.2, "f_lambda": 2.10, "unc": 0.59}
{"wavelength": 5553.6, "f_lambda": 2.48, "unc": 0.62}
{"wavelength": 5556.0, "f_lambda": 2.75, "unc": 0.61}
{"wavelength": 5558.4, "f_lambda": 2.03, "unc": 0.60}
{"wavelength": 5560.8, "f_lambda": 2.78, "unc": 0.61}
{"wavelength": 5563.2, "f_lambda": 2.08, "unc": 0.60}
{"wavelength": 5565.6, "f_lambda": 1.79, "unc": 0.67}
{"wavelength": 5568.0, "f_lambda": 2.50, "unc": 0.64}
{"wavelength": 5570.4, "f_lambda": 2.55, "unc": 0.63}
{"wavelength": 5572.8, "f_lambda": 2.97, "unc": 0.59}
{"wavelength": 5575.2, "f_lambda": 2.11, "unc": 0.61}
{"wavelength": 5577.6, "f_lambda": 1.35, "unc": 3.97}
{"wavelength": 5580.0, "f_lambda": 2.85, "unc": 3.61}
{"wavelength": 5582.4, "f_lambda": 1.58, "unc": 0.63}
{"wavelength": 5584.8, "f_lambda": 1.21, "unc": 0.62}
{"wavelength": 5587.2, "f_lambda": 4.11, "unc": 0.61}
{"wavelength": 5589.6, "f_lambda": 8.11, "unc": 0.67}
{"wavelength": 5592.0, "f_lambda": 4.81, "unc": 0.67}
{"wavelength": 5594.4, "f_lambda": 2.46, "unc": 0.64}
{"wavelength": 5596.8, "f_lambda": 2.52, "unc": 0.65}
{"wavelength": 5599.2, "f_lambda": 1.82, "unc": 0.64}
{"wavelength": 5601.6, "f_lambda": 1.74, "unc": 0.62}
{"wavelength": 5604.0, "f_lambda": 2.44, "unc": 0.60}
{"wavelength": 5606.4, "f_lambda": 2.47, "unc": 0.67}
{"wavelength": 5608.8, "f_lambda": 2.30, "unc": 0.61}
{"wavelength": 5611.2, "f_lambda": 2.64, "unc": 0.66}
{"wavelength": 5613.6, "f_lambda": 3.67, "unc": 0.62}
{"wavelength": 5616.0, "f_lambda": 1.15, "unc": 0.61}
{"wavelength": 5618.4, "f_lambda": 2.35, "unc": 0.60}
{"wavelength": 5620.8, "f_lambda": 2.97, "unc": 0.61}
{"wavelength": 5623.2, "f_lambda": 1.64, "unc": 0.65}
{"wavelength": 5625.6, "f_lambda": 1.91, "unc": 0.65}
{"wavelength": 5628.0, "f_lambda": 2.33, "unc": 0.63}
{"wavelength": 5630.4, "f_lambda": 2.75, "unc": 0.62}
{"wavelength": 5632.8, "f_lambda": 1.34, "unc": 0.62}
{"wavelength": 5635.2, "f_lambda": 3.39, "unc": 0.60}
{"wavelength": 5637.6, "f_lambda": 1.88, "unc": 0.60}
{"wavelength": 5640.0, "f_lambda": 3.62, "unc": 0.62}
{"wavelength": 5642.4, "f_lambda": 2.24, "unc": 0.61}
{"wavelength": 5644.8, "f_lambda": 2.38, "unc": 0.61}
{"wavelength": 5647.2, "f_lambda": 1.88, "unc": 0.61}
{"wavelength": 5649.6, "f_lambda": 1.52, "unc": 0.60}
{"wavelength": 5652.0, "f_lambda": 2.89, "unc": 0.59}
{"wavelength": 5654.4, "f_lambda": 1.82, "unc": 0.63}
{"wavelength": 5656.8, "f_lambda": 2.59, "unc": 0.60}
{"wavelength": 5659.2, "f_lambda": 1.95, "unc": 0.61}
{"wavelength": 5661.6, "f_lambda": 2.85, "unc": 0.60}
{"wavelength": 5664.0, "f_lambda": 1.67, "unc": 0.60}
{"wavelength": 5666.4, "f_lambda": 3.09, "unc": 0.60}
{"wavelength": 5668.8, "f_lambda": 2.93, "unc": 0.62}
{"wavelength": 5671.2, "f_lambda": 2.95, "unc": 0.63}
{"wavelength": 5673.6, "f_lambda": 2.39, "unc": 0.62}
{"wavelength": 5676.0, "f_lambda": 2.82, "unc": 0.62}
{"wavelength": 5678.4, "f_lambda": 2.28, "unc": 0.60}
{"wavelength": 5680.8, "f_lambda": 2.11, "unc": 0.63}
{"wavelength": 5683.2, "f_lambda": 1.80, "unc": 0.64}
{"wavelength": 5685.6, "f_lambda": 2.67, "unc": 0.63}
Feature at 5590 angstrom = Hbeta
